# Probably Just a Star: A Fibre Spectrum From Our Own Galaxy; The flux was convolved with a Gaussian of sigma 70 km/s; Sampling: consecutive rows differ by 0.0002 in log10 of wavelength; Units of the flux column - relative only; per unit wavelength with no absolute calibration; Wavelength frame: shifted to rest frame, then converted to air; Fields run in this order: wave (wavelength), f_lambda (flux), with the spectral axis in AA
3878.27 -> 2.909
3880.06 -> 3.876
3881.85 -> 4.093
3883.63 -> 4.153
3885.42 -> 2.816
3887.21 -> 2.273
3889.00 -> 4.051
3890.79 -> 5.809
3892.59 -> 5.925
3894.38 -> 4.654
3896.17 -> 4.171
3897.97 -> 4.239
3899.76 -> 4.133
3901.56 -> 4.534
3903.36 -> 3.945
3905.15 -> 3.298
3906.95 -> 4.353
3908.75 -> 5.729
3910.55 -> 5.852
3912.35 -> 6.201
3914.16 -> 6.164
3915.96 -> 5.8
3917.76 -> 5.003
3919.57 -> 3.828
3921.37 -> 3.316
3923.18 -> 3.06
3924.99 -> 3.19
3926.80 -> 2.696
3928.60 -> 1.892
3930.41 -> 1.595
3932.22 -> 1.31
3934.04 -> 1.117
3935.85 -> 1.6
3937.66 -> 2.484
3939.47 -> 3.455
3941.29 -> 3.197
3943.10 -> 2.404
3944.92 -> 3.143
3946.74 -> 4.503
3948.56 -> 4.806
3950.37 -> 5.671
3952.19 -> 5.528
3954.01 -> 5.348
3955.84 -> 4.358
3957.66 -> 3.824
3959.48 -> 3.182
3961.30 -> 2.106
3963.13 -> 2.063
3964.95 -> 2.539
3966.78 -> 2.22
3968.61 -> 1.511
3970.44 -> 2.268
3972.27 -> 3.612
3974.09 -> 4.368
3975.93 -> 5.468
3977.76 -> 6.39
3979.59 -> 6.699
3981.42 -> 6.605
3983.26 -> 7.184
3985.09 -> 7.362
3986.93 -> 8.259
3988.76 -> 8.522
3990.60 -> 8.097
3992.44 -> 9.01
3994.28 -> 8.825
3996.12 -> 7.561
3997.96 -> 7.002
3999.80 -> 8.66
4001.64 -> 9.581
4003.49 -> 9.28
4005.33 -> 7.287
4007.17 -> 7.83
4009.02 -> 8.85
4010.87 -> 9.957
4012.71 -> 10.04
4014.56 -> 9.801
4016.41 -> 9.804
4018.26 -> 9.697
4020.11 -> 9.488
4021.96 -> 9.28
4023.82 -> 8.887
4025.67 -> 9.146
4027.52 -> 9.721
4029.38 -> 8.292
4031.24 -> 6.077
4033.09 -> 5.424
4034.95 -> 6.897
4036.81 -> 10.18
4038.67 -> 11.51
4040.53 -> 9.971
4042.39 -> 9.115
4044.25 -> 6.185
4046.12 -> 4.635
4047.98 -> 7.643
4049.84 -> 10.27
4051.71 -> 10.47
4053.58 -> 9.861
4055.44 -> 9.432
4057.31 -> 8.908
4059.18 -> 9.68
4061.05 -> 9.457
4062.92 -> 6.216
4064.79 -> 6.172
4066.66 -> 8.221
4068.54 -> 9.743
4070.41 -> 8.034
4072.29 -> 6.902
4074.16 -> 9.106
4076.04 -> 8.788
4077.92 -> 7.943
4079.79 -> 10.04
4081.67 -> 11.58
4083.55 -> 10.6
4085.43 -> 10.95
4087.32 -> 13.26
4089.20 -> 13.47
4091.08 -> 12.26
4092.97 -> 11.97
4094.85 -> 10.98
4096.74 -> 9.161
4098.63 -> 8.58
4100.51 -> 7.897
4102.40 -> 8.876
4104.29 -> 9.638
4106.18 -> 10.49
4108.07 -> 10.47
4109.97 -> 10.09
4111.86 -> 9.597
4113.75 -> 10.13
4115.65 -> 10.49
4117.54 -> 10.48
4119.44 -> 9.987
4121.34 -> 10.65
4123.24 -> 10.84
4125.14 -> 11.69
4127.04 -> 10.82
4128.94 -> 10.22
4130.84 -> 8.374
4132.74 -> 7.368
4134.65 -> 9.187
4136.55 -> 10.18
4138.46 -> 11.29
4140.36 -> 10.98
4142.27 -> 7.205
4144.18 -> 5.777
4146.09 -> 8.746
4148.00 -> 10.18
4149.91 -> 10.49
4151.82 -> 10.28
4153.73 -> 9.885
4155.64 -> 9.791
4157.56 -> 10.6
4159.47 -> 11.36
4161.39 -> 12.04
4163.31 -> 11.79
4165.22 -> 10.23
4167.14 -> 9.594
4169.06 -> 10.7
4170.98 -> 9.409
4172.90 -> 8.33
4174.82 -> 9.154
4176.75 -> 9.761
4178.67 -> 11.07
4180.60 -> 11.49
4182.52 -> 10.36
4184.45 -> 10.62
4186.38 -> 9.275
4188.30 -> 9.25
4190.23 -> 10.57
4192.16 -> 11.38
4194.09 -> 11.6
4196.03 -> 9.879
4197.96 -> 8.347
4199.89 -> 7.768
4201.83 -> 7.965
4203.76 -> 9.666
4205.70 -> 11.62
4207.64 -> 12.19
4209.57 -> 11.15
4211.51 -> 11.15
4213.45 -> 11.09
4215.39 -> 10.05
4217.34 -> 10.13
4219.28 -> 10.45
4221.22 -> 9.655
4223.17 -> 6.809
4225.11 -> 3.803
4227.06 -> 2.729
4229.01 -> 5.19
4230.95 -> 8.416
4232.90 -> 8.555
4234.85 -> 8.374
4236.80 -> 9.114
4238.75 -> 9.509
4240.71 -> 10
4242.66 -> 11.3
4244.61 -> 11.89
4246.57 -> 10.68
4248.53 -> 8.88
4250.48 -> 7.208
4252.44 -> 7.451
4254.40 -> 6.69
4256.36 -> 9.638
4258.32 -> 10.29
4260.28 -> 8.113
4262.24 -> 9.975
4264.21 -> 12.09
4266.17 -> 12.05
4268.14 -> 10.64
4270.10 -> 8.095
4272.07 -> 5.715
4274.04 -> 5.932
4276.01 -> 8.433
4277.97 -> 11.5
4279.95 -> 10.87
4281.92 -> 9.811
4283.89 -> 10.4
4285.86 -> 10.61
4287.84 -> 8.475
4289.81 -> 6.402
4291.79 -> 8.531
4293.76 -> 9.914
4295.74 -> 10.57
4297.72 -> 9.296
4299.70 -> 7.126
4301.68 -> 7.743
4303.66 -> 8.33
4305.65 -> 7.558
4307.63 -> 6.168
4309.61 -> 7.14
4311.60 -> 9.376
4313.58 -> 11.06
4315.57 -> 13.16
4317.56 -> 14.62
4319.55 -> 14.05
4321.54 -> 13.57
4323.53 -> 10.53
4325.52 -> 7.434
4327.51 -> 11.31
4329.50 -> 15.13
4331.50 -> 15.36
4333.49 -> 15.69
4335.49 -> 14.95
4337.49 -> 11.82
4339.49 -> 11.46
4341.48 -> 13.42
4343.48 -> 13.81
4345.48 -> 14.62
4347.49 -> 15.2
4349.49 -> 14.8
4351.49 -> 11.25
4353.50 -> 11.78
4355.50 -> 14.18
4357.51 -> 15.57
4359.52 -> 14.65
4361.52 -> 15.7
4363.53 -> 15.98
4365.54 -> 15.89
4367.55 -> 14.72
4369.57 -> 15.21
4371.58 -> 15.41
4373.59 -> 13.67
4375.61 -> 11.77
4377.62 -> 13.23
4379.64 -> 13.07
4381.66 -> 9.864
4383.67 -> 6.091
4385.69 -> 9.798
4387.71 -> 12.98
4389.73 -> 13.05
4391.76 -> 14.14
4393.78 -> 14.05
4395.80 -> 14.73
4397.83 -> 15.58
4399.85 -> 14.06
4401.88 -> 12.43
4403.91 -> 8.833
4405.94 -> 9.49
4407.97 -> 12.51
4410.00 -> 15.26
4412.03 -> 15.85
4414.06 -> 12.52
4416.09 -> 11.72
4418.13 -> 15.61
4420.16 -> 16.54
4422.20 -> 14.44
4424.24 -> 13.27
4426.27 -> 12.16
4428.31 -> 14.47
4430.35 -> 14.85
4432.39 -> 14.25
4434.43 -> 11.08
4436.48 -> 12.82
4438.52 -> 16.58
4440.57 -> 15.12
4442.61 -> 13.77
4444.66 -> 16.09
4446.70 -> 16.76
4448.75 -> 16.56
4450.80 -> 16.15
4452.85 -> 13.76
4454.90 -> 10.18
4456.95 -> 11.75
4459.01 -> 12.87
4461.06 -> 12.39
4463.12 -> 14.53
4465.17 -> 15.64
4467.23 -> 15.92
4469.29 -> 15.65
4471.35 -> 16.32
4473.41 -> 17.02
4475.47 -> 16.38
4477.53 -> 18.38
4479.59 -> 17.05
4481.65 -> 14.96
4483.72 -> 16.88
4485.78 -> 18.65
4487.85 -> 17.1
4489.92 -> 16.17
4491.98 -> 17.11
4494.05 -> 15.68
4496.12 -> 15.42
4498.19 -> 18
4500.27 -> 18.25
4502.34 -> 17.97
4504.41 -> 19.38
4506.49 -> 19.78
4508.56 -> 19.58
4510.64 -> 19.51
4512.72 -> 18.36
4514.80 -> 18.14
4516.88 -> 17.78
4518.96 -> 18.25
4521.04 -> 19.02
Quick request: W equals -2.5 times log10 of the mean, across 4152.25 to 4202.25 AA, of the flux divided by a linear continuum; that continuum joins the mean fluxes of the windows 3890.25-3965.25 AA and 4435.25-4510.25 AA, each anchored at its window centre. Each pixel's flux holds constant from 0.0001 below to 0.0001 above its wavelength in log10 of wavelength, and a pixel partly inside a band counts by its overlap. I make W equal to -0.08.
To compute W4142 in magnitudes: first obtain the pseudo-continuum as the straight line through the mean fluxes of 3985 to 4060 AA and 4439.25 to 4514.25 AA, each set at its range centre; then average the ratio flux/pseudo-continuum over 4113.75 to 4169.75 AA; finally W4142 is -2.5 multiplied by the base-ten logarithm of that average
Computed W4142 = 0.07 mag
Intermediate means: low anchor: 8.71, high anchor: 16.3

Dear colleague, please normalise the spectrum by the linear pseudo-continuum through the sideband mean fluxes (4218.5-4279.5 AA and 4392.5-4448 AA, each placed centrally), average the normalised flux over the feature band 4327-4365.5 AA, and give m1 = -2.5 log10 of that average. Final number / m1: -0.21 mag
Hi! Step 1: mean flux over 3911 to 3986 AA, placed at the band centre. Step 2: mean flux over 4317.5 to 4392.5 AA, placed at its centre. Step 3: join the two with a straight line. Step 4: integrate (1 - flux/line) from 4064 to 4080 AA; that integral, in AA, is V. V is -3.59 AA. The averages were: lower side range 3.89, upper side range 13.3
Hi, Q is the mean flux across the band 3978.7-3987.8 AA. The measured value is 7.22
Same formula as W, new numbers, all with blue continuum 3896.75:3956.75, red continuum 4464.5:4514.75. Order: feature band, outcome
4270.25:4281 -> 0.40 mag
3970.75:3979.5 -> 0.02 mag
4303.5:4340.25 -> 0.15 mag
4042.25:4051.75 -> -0.15 mag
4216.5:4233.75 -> 0.45 mag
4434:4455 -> 0.11 mag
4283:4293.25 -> 0.37 mag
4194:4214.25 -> 0.04 mag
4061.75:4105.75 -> -0.25 mag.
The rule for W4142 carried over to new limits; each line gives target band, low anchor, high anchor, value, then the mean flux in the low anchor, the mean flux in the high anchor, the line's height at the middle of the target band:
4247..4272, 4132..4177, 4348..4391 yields 0.25 mag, 9.78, 13.3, 11.5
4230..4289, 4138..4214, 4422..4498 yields 0.23 mag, 10.1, 15.1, 11.6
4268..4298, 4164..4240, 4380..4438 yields 0.20 mag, 9.4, 13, 10.8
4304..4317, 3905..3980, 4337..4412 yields 0.28 mag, 3.73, 13.3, 11.9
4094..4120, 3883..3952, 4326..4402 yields -0.22 mag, 3.87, 13.6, 7.98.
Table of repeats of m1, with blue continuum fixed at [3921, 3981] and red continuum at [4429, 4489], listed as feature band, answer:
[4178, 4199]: -0.16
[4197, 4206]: 0.04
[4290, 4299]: 0.23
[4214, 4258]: 0.17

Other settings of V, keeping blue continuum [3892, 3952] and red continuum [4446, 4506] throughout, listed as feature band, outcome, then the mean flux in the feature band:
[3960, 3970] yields 5.5 AA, 2.14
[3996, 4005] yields -4.6 AA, 8.42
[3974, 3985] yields -2.6 AA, 6.34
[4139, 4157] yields -1.1 AA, 9.34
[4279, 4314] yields 9.4 AA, 8.82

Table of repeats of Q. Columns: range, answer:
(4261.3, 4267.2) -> 11.4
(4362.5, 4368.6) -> 15.5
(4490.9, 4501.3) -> 16.9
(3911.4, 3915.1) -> 6.17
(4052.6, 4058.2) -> 9.41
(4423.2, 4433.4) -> 13.8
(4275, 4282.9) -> 10.1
